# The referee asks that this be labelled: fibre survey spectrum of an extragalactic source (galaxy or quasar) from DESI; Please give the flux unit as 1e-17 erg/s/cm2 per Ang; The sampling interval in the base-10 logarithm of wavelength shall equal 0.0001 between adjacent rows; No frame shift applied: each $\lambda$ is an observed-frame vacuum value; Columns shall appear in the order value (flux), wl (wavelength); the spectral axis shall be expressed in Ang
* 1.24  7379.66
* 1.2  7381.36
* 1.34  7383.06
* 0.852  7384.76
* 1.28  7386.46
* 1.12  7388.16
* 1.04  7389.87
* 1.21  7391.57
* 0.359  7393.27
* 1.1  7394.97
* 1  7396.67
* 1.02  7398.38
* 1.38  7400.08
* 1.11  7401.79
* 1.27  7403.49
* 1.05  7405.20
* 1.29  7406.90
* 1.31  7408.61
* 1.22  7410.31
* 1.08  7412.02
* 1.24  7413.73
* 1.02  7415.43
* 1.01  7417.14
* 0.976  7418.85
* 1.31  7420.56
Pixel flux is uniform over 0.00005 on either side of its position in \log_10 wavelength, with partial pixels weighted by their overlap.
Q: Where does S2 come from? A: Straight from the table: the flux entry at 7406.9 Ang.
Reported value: 1.29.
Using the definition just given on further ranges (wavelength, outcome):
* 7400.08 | 1.38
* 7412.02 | 1.08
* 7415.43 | 1.02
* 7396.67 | 1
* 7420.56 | 1.31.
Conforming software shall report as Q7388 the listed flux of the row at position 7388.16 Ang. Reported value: 1.12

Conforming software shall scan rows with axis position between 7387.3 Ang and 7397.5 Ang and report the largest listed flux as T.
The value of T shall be 1.21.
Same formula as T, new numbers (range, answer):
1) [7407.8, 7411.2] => 1.31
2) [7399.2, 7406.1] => 1.38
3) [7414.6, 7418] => 1.02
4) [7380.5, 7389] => 1.34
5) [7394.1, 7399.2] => 1.1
